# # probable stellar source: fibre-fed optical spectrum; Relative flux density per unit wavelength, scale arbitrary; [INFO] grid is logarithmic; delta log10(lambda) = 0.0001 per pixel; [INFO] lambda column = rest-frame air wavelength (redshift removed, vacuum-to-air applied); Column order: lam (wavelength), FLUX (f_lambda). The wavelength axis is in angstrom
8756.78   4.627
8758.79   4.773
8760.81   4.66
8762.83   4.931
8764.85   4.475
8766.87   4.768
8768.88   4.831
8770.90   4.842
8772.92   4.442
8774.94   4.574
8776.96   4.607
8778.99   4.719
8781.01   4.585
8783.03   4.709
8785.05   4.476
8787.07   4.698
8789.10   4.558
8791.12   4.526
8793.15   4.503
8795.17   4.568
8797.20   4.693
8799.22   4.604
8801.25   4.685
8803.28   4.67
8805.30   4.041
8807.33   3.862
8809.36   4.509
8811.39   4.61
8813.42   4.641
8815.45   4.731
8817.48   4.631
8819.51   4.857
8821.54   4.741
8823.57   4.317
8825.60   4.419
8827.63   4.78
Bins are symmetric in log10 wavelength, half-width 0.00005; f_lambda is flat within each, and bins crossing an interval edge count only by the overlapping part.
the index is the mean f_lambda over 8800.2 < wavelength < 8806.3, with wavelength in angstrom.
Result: 4.47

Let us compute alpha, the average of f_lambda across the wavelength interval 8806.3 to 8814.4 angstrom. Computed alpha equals 4.4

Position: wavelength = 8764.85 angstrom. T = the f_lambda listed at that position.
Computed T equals 4.475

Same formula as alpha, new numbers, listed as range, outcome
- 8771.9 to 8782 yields 4.58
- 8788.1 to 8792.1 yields 4.55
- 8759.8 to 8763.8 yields 4.79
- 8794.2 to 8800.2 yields 4.62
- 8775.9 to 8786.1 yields 4.62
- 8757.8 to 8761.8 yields 4.71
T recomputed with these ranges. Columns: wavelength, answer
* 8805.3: 4.041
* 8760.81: 4.66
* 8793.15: 4.503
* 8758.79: 4.773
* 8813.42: 4.641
